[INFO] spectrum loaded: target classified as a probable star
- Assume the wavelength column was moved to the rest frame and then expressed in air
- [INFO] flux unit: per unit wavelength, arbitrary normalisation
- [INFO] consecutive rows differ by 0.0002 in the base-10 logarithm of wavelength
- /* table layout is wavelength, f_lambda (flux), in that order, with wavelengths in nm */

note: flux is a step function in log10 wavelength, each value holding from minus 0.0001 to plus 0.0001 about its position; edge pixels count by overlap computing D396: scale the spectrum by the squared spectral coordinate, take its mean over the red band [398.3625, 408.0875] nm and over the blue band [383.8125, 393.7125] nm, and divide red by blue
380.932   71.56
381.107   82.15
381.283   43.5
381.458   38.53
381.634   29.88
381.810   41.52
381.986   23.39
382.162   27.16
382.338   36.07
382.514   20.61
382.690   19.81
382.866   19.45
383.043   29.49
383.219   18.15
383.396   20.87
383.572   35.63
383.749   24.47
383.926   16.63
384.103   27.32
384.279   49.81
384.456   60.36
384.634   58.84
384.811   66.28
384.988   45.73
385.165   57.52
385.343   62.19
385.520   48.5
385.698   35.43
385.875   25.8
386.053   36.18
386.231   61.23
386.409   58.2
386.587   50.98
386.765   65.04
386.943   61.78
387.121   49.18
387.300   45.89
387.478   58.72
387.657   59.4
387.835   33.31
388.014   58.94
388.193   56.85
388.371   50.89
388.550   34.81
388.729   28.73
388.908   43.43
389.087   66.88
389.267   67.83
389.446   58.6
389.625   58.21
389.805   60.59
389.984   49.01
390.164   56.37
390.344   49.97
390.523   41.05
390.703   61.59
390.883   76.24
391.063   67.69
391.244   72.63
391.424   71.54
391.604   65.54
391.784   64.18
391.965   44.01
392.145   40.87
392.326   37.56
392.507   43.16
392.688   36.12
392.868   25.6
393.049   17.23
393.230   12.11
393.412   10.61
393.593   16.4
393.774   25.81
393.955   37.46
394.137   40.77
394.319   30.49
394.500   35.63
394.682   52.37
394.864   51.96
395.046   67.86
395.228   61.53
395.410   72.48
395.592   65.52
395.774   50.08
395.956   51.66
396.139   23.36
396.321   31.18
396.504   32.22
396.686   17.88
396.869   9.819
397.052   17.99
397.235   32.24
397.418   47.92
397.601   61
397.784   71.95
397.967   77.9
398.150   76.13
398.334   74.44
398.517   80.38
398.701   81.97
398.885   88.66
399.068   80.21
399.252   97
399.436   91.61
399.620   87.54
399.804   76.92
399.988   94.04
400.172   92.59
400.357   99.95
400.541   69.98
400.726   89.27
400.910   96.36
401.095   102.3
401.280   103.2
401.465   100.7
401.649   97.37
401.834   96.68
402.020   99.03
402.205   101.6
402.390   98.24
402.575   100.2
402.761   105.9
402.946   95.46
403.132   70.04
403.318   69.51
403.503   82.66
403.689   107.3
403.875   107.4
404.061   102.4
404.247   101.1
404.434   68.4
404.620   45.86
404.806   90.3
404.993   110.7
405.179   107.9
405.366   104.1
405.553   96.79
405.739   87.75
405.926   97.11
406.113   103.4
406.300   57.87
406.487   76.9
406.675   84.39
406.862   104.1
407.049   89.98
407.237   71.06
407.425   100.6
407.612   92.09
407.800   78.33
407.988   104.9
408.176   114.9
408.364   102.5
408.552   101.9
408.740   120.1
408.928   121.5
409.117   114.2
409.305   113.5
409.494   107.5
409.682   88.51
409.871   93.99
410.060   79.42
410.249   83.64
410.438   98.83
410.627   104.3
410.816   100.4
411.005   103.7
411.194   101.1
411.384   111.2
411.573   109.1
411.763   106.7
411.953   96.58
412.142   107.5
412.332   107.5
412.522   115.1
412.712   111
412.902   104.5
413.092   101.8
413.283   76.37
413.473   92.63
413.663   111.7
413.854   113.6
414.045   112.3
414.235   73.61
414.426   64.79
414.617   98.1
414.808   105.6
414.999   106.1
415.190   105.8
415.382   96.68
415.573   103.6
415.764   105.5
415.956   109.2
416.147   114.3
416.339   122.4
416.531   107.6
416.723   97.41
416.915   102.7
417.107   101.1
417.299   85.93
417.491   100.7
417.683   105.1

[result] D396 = 2.02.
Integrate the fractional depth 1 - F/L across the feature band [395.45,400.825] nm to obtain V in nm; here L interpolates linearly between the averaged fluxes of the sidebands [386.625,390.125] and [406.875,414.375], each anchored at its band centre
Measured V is 0.731 nm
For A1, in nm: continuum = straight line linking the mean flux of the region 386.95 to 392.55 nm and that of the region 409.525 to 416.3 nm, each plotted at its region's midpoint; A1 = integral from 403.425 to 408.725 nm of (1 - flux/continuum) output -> -0.37 nm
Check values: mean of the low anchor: 54.2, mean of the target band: 93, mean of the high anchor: 101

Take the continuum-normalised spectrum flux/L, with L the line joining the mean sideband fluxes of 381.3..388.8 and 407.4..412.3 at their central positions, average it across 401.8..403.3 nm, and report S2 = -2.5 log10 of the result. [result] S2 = -0.12 mag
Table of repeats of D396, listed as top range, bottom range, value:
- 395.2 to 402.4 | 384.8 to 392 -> 1.41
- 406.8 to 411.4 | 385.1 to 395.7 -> 2.24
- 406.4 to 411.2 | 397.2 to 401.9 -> 1.22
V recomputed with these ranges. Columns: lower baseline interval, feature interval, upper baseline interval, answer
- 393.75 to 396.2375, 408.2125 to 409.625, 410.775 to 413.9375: -0.27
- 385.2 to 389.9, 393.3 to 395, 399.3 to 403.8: 0.89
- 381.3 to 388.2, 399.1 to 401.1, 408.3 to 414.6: -0.36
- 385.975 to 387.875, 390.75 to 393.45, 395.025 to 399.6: 0.45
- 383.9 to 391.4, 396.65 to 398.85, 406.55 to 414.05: 0.56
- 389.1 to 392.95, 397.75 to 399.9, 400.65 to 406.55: -0.10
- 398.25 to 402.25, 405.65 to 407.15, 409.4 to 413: 0.14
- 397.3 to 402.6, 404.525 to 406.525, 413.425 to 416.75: 0.07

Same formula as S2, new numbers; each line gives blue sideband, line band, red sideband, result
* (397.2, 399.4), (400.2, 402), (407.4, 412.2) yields -0.18 mag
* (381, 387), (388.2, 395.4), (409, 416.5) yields 0.20 mag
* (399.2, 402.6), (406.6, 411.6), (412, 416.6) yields 0.00 mag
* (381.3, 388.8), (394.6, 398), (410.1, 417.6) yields 0.36 mag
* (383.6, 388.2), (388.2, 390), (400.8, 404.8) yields 0.10 mag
